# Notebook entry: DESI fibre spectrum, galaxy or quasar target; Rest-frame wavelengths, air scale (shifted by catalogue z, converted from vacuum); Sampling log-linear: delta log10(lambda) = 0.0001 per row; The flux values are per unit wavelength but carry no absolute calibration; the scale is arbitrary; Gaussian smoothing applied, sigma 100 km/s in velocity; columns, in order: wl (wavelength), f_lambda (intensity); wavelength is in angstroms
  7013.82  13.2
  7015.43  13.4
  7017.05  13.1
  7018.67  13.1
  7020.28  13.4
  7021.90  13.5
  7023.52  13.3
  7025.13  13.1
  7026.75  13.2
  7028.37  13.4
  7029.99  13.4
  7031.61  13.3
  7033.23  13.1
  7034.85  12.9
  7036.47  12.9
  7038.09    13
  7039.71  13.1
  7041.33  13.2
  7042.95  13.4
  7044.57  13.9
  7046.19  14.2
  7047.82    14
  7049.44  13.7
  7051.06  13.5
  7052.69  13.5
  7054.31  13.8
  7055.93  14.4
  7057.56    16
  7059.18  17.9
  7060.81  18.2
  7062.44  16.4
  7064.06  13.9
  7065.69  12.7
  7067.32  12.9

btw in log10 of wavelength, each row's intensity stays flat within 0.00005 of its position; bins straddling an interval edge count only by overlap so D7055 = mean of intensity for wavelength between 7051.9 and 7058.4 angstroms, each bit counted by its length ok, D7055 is 14.5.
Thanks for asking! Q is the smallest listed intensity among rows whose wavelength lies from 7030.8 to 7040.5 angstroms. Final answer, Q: 12.9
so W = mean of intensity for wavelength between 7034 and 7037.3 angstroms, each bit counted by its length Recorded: 12.9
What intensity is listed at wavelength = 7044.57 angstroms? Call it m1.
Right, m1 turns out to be 13.9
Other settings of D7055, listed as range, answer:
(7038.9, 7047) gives 13.6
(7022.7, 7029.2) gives 13.2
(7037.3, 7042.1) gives 13.1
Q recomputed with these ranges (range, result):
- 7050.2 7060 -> 13.5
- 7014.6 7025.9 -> 13.1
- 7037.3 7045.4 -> 13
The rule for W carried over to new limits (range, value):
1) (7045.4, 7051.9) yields 13.8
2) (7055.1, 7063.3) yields 16.6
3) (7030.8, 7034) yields 13.2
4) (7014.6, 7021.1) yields 13.2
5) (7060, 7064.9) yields 16.1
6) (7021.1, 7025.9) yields 13.3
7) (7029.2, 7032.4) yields 13.3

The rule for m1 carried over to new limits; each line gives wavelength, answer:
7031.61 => 13.3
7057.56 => 16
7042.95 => 13.4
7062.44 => 16.4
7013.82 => 13.2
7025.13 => 13.1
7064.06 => 13.9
